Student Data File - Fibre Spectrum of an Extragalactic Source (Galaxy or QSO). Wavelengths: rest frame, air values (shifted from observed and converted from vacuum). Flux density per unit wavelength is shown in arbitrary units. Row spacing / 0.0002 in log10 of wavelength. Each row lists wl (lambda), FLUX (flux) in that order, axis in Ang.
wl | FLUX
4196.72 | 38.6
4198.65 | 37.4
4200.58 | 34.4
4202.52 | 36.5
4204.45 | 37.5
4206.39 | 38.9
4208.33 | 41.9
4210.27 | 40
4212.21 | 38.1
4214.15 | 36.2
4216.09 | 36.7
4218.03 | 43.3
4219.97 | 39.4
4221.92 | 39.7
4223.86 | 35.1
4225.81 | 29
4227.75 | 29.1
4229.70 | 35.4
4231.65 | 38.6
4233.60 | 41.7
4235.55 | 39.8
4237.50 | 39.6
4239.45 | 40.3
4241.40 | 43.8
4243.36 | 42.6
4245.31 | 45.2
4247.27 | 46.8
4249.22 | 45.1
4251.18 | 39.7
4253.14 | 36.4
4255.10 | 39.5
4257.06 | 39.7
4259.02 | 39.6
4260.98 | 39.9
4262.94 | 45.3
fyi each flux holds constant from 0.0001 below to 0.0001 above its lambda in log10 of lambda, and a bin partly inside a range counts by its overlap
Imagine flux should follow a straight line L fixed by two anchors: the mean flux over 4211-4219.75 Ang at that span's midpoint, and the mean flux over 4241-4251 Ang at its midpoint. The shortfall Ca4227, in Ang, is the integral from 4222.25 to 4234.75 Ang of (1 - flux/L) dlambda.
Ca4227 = 1.8 Ang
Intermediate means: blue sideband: 38.7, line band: 35.1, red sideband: 44.3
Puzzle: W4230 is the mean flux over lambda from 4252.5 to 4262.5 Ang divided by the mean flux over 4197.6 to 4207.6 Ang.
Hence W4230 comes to 1.06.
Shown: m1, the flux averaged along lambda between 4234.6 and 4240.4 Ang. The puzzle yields 39.9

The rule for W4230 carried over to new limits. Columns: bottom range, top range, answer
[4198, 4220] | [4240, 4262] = 1.09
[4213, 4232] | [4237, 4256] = 1.16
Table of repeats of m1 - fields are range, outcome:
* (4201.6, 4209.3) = 38.7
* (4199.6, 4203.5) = 35.5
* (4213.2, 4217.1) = 36.6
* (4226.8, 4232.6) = 34.3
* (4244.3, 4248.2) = 46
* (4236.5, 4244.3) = 41.6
